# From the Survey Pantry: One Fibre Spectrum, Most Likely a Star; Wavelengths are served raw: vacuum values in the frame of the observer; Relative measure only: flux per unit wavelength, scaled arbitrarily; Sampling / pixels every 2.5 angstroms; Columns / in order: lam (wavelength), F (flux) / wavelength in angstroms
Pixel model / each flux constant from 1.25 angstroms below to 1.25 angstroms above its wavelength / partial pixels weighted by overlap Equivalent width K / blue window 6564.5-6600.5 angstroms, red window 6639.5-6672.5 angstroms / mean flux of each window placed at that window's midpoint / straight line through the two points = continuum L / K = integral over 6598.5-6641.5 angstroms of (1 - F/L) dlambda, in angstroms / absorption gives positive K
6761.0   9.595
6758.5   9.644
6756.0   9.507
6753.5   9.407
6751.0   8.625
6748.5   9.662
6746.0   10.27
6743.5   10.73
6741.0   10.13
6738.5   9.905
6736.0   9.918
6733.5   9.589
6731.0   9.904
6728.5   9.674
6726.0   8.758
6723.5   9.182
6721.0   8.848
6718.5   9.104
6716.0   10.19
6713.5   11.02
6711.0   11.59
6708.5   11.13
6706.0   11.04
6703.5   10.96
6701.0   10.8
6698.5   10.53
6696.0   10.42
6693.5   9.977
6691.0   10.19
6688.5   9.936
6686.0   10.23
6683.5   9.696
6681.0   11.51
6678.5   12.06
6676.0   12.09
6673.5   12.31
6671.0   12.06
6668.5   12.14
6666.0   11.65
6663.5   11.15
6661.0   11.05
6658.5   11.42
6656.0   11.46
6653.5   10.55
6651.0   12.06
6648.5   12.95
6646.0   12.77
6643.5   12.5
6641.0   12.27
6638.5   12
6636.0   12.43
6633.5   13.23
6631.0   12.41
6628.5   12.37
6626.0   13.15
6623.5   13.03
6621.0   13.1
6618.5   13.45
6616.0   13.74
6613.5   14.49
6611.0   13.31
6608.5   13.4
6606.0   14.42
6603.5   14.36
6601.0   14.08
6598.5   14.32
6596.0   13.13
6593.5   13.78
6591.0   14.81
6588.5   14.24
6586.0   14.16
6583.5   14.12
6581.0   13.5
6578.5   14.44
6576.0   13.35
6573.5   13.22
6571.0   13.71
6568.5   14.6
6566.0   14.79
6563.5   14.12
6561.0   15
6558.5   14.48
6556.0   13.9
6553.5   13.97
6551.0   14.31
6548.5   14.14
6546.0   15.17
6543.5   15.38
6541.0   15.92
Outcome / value -1.3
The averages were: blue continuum 14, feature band 13.3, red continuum 11.9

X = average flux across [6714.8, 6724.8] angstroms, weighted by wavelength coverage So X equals 9.32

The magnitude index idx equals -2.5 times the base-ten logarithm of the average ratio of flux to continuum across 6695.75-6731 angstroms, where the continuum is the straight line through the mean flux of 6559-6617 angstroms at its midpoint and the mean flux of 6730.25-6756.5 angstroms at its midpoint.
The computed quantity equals 0.043 mag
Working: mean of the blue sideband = 14.1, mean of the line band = 10.2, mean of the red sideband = 9.79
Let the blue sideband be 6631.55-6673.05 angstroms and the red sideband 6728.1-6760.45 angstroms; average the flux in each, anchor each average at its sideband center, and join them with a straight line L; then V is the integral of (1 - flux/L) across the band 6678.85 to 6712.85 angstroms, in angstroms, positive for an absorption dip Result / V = 0.8 angstroms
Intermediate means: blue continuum 12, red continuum 9.77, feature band 10.7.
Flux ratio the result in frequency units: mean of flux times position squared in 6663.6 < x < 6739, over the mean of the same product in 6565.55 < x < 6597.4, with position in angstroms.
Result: 0.78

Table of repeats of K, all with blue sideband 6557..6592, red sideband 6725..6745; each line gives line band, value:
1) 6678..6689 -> 0.6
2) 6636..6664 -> 0.6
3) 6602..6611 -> -0.4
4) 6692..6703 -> 0.4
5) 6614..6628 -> -0.4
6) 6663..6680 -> -0.6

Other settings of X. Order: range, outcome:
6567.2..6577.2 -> 13.7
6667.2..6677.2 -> 12.1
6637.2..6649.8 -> 12.5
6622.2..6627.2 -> 13.1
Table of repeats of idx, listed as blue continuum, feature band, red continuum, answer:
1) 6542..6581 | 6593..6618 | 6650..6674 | -0.06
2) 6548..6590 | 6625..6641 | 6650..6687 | -0.01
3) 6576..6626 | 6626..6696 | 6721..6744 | 0.03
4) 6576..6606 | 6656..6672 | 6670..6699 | 0.00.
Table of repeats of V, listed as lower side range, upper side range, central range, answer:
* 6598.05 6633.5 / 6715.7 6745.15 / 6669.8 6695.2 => 0.6 angstroms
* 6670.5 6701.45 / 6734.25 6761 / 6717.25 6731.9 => 1.4 angstroms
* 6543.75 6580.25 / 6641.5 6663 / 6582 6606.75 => -1.4 angstroms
